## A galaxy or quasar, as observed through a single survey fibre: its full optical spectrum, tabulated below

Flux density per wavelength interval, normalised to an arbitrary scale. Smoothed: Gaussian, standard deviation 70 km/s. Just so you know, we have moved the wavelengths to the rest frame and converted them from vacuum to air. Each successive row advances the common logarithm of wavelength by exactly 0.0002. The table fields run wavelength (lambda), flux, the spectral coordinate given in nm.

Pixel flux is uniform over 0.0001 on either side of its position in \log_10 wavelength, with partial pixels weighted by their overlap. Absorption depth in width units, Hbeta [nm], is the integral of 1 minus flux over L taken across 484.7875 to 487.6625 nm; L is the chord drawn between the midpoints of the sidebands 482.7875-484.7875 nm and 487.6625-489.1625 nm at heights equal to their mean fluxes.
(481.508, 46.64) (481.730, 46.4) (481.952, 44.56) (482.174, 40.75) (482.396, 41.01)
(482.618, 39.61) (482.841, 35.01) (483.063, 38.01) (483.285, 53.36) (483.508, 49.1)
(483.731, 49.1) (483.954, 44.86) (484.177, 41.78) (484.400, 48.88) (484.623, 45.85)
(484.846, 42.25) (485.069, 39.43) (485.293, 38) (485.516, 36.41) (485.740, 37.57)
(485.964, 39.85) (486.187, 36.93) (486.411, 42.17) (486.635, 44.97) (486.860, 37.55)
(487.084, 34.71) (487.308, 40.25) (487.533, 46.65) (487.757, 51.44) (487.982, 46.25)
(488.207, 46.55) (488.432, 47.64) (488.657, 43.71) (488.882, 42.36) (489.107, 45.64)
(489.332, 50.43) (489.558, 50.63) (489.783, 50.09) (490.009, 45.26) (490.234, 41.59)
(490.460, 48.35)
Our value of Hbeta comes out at 0.38 nm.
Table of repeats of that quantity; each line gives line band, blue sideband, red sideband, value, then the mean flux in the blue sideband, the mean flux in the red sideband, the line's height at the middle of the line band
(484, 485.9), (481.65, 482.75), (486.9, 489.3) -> 0.084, 42.2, 44.5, 43.3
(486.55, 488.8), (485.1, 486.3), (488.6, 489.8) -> -0.044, 37.9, 47.1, 43.1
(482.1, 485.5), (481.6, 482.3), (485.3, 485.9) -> -0.205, 43.9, 37.4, 40.6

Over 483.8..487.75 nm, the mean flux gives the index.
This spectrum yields 41.4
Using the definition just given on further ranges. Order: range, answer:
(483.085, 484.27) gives 47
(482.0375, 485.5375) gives 42.9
